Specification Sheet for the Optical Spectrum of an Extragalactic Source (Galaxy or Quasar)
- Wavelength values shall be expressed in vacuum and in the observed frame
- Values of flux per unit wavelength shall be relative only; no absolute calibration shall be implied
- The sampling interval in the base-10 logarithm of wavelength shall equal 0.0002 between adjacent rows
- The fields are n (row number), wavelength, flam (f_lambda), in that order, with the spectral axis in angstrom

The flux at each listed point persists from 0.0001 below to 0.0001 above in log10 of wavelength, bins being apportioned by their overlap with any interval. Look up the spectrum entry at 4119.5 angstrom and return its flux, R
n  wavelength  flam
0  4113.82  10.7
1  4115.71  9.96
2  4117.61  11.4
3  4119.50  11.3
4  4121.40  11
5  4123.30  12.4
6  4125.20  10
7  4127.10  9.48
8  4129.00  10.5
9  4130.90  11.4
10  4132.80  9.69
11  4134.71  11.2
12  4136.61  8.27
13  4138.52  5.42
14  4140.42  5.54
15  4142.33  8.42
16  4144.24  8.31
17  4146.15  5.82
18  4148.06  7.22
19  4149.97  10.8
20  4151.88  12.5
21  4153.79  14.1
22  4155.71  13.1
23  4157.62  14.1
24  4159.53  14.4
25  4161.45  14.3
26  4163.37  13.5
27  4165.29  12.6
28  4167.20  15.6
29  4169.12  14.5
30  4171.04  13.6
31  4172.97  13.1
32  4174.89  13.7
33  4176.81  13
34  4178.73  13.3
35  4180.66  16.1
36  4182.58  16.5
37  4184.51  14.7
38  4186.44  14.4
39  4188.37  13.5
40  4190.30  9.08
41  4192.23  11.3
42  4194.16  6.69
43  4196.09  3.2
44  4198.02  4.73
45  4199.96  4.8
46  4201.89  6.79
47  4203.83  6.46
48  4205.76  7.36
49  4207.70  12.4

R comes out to 11.3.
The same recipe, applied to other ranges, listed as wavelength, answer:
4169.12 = 14.5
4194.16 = 6.69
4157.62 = 14.1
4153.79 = 14.1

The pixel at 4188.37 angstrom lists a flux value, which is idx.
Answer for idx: 13.5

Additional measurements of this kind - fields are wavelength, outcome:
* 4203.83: 6.46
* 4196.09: 3.2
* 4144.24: 8.31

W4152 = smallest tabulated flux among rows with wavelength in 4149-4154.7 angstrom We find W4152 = 10.8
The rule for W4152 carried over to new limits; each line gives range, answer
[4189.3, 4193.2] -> 9.08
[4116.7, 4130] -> 9.48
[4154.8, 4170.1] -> 12.6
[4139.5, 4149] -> 5.54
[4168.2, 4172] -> 13.6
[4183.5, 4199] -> 3.2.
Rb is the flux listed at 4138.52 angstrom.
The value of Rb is 5.42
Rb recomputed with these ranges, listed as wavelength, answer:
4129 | 10.5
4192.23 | 11.3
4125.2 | 10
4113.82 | 10.7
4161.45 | 14.3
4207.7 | 12.4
